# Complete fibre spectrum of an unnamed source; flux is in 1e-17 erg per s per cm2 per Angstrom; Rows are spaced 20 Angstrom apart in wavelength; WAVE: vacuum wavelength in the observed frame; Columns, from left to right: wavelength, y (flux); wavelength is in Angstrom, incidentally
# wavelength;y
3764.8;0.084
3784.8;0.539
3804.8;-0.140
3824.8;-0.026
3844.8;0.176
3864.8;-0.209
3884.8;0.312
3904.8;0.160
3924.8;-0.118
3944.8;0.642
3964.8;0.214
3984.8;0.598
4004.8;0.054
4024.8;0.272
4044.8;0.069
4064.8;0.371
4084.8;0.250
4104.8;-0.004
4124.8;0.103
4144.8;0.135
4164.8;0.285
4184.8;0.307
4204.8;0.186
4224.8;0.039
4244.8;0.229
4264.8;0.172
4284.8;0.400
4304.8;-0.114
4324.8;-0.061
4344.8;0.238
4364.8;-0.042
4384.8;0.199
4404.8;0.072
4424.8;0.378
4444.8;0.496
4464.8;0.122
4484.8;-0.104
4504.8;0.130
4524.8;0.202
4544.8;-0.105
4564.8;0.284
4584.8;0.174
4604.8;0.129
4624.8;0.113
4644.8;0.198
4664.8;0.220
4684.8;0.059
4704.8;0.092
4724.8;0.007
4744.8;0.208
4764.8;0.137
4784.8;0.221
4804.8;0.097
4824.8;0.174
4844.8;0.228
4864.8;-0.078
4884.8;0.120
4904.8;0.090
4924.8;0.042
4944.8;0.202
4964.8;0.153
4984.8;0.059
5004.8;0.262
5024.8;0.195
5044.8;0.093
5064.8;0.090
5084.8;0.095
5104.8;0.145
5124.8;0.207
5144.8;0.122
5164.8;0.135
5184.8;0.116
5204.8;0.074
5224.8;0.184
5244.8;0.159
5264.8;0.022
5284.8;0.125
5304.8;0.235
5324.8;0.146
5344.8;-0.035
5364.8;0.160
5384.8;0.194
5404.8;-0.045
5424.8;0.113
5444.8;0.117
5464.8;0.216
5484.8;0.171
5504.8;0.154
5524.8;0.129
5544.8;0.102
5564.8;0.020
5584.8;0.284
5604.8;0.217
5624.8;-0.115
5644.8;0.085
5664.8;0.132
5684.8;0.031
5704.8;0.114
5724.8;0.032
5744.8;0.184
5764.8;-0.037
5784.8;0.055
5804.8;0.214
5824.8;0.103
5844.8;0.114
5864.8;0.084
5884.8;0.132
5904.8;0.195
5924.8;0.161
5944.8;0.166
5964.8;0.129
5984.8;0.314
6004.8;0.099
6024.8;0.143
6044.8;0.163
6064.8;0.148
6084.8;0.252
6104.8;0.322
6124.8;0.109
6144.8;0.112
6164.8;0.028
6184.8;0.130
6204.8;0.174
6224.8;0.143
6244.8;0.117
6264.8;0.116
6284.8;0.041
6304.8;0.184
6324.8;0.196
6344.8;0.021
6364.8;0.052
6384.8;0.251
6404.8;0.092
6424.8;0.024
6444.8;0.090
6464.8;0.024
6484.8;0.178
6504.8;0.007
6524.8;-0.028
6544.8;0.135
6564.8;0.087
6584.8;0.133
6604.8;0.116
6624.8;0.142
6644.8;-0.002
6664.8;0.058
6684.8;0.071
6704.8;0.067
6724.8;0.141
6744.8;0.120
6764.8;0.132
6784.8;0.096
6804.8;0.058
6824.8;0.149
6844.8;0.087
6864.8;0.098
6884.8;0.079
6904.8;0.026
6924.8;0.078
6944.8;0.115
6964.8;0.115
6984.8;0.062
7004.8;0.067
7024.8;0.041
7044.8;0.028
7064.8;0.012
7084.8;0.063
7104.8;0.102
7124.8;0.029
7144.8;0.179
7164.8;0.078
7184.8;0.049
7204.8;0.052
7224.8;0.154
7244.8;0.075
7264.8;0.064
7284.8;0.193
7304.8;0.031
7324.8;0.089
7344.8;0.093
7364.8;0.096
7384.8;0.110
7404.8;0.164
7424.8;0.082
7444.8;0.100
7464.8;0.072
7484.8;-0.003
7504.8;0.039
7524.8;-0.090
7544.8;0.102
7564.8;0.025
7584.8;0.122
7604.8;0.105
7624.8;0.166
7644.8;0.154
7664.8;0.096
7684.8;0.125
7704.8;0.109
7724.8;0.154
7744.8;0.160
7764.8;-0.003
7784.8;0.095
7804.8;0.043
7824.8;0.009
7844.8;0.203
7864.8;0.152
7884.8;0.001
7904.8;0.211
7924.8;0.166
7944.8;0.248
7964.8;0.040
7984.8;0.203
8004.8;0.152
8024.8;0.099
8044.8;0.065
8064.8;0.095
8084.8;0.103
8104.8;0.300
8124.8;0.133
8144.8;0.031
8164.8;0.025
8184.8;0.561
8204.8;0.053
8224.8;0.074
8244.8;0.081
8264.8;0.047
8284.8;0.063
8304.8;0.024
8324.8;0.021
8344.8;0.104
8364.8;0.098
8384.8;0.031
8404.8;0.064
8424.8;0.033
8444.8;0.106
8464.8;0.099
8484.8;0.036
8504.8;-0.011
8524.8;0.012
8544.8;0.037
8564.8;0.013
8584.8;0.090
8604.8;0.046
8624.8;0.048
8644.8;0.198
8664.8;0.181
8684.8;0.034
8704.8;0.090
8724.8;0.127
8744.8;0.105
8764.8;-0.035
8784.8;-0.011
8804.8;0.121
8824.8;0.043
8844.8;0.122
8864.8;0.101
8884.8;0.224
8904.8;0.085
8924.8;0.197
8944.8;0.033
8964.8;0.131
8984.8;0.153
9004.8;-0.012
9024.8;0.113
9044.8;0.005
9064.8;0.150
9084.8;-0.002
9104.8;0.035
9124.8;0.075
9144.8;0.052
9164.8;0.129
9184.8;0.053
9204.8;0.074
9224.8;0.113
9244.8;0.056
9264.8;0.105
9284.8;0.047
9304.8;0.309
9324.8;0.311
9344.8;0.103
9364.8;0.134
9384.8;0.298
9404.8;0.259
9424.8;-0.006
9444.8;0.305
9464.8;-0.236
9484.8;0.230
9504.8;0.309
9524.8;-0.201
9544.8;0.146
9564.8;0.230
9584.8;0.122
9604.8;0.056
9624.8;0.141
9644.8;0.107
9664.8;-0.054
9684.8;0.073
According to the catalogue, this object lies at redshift 0.635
